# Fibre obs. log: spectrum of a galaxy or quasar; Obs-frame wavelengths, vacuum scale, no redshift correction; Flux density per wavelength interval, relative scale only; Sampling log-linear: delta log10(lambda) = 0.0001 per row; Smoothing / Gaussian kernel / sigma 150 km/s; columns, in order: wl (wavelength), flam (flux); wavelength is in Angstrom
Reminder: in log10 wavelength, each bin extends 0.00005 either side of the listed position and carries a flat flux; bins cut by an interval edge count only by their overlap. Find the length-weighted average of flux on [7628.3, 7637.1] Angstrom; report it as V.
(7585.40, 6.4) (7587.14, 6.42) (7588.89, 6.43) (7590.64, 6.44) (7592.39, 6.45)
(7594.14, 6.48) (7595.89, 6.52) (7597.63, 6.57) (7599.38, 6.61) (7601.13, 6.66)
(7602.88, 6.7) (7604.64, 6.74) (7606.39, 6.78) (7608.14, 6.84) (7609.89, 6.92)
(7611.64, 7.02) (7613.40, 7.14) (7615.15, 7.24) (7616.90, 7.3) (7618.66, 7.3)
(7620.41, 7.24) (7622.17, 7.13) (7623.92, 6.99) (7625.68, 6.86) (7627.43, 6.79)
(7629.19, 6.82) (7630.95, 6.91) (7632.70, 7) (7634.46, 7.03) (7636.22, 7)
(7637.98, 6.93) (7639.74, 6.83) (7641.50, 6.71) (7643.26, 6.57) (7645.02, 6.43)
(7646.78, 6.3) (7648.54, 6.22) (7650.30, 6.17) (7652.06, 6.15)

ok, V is 6.95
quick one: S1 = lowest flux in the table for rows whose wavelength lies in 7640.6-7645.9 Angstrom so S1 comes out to 6.43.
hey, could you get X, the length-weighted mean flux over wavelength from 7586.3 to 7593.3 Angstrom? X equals 6.43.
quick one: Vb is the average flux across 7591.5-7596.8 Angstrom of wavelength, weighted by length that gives 6.49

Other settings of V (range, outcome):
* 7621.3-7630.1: 6.92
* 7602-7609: 6.76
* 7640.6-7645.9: 6.57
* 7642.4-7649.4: 6.38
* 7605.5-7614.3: 6.94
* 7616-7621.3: 7.28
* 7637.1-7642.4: 6.82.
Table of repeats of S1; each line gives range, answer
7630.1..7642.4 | 6.71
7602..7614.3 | 6.7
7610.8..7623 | 7.02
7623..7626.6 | 6.86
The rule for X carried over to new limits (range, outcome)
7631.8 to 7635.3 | 7.02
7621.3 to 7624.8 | 7.07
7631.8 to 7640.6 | 6.96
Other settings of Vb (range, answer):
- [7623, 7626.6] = 6.94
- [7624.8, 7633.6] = 6.88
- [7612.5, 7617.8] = 7.22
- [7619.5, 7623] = 7.19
